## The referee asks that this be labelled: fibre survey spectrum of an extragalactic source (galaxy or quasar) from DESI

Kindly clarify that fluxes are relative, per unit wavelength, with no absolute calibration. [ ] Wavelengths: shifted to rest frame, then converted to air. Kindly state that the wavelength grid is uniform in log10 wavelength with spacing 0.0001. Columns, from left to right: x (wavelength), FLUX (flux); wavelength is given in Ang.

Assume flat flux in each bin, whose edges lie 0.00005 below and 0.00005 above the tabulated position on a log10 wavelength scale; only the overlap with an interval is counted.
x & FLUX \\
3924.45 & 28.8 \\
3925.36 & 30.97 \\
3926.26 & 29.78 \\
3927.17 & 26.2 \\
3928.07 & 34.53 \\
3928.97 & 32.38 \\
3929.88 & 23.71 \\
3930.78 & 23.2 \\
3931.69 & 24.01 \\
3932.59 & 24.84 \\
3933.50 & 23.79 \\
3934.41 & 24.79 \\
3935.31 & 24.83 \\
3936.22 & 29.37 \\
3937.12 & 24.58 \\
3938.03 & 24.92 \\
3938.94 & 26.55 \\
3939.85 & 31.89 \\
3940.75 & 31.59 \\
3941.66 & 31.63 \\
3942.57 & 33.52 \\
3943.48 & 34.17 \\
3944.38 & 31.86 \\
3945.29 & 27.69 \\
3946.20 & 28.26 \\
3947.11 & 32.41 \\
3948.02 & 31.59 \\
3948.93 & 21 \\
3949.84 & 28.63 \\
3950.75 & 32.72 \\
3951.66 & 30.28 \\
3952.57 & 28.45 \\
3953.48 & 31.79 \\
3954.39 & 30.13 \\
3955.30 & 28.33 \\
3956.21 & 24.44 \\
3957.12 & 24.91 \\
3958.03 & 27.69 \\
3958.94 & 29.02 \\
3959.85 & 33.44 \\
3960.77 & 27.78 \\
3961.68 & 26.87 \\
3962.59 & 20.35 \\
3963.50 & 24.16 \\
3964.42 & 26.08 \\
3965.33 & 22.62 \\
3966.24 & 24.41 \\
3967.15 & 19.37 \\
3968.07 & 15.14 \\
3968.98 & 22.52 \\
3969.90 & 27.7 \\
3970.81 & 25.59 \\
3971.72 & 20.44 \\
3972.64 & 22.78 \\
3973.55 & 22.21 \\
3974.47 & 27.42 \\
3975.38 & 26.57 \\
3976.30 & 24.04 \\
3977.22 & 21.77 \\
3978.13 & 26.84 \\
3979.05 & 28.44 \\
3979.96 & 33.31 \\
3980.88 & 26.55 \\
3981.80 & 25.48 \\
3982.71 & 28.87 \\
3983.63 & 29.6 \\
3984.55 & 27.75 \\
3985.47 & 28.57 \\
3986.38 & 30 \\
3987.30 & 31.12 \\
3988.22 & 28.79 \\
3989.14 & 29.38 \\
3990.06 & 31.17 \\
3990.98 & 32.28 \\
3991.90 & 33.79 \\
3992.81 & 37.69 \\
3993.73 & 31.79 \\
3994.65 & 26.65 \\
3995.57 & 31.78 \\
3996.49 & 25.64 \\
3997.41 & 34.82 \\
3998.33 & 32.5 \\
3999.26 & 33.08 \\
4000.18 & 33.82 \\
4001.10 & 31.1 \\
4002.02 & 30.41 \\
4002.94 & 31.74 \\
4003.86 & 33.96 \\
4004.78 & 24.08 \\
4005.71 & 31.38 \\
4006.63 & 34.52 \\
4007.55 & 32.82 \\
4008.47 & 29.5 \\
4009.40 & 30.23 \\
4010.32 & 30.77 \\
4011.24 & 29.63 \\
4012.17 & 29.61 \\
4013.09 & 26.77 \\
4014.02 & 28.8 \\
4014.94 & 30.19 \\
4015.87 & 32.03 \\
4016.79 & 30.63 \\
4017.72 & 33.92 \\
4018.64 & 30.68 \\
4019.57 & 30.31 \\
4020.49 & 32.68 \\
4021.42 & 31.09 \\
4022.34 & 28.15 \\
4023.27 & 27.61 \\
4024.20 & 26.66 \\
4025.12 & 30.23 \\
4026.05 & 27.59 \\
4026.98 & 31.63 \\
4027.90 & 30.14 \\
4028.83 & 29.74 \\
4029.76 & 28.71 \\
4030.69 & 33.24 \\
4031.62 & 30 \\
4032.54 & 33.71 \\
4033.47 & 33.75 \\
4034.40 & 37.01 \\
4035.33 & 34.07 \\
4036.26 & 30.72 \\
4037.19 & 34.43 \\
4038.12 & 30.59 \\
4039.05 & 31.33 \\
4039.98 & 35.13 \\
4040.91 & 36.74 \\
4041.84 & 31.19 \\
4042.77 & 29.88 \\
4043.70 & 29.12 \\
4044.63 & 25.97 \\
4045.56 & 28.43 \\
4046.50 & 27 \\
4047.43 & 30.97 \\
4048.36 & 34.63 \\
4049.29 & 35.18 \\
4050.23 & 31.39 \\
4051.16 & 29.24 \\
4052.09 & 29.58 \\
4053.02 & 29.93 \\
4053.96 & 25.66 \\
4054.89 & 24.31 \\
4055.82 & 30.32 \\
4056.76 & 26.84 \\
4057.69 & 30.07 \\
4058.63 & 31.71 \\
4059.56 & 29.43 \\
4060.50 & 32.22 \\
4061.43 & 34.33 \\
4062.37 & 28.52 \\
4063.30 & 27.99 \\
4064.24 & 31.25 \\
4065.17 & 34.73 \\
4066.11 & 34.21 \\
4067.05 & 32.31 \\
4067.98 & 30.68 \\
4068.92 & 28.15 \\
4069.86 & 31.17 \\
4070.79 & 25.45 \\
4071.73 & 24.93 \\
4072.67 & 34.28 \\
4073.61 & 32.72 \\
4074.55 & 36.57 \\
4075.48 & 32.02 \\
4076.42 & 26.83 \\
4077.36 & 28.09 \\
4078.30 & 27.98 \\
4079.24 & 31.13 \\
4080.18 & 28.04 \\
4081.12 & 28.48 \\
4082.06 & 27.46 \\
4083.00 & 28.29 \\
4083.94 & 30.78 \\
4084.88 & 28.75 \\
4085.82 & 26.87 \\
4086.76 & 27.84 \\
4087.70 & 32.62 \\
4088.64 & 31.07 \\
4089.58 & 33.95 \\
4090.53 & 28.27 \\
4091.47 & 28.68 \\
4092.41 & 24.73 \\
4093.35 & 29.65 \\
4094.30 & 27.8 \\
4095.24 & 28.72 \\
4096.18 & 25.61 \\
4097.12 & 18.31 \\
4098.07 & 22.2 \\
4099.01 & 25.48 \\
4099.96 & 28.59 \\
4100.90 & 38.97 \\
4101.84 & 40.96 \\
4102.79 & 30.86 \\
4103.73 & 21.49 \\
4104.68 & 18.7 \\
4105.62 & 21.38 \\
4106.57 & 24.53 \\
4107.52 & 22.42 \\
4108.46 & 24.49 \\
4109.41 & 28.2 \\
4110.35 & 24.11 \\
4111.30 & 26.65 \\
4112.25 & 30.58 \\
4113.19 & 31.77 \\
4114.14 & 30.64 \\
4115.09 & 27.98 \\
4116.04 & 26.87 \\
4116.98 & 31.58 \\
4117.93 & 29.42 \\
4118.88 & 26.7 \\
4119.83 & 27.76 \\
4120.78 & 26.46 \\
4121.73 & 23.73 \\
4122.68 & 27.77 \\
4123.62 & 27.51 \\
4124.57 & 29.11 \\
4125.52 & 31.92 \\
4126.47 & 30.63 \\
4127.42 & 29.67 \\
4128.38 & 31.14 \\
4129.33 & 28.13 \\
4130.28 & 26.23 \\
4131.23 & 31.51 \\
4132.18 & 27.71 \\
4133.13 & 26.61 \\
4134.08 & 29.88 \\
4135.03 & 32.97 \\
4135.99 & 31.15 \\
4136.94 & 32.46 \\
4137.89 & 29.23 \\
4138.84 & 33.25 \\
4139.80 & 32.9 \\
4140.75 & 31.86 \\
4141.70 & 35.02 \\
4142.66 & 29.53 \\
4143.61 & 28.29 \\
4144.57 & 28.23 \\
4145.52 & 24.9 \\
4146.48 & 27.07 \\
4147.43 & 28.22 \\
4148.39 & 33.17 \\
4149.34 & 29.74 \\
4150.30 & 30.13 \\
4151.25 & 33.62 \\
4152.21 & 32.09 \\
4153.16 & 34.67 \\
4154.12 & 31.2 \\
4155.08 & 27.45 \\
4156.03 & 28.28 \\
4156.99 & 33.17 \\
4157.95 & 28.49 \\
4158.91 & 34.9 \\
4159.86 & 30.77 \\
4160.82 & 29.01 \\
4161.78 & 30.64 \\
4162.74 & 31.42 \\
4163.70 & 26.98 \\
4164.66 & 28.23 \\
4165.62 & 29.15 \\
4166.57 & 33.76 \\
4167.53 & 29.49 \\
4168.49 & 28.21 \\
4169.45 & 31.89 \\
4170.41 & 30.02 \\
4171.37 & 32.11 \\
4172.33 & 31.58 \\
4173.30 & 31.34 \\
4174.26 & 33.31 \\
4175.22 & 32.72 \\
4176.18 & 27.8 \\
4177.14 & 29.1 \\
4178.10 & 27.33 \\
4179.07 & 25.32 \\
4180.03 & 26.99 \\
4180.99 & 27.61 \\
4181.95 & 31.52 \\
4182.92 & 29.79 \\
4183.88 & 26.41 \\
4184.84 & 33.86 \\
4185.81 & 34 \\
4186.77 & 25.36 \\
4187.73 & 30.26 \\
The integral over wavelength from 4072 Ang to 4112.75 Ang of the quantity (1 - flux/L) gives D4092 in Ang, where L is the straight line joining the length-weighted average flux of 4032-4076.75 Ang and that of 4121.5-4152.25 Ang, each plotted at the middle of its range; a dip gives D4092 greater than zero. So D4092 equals 3.0 Ang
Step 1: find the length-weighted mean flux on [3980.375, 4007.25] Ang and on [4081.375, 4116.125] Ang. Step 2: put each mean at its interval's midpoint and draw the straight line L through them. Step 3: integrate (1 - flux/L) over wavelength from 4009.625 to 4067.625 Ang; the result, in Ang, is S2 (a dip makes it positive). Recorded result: -2.6 Ang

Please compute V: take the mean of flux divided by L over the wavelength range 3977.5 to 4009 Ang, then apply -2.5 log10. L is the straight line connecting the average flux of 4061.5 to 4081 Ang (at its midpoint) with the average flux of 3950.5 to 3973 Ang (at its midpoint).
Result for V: -0.13 mag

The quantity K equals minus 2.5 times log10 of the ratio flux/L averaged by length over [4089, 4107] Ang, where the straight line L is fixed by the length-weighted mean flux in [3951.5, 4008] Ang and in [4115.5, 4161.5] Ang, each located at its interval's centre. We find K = 0.080 mag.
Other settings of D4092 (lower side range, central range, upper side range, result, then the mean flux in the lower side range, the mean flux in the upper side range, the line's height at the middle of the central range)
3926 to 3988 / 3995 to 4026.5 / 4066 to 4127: -3.3 Ang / 27.2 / 28.5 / 27.7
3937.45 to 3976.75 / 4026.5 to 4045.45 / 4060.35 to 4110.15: -2.5 Ang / 27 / 28.8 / 28.1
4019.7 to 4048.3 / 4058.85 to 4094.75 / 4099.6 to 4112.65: -1.5 Ang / 31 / 27.3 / 28.8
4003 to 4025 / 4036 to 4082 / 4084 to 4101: -2.2 Ang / 30.3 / 28.1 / 29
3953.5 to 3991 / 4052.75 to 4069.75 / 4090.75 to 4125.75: -2.0 Ang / 26.4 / 27.3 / 27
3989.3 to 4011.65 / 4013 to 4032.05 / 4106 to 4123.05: 0.3 Ang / 31.4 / 27.3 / 30.6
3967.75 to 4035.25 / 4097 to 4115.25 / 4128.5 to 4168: 1.8 Ang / 29.5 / 30.3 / 30.1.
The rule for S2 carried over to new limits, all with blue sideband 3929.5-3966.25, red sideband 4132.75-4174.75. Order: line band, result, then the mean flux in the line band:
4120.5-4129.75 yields 0.5 Ang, 28.7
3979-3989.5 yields -0.3 Ang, 29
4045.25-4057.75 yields -0.2 Ang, 29.5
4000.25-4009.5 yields -0.9 Ang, 31.1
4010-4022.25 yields -0.8 Ang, 30.5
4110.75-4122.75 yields 0.7 Ang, 28.3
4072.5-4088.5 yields -0.2 Ang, 29.9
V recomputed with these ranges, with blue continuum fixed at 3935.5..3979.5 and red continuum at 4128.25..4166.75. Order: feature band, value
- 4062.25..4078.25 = -0.06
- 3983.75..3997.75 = -0.12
